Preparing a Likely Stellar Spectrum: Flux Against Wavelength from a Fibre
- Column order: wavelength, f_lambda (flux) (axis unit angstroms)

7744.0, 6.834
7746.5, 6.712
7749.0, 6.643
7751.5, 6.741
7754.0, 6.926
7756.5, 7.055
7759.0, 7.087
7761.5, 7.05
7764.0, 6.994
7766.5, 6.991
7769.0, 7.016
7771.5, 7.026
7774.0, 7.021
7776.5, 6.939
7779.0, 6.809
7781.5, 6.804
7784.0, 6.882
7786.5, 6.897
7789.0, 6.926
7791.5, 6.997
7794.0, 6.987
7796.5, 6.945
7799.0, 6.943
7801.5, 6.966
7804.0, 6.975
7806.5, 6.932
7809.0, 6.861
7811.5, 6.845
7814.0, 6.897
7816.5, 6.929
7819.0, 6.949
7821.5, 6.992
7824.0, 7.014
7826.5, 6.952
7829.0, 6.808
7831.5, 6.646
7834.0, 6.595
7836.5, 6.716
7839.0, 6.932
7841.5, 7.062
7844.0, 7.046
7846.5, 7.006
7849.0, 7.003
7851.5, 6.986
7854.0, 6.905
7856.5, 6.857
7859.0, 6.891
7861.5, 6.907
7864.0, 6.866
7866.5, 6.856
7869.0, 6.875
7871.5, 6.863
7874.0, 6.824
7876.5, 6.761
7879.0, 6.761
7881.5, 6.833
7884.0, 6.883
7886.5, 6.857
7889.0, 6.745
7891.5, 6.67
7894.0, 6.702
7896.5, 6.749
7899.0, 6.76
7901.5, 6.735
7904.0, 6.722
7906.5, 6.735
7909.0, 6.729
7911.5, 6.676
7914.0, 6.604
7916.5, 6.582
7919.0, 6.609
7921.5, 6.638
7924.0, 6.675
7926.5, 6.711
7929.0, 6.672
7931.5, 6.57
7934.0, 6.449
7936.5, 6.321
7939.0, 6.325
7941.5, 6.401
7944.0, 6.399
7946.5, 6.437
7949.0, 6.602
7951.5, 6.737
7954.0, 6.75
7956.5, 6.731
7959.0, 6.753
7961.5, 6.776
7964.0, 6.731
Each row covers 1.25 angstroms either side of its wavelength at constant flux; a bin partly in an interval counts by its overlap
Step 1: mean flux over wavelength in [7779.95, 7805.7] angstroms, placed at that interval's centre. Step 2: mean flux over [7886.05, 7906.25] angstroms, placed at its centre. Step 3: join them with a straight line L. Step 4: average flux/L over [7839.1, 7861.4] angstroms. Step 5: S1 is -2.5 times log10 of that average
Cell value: -0.02 mag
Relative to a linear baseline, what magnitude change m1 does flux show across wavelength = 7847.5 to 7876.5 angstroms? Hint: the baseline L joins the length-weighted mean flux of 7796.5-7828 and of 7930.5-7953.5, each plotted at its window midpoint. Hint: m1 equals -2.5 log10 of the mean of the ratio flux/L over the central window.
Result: -0.02 mag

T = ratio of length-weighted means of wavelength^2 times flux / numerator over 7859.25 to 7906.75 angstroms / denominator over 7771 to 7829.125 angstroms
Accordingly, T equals 1.0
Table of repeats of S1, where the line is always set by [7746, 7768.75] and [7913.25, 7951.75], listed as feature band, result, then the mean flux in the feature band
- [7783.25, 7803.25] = -0.02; 6.95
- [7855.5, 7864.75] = -0.03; 6.88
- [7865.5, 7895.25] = -0.02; 6.8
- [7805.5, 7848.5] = -0.02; 6.89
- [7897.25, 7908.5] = -0.02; 6.74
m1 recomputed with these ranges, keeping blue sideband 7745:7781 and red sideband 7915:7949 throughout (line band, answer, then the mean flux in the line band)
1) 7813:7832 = -0.02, 6.91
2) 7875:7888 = -0.03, 6.82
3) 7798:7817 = -0.02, 6.92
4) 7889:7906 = -0.02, 6.73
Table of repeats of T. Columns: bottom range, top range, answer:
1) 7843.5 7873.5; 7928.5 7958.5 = 0.97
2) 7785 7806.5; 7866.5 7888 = 1.00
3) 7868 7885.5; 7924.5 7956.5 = 0.97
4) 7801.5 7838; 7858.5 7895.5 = 1.01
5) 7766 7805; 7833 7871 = 1.01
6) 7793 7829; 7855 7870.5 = 1.00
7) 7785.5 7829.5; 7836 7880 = 1.01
